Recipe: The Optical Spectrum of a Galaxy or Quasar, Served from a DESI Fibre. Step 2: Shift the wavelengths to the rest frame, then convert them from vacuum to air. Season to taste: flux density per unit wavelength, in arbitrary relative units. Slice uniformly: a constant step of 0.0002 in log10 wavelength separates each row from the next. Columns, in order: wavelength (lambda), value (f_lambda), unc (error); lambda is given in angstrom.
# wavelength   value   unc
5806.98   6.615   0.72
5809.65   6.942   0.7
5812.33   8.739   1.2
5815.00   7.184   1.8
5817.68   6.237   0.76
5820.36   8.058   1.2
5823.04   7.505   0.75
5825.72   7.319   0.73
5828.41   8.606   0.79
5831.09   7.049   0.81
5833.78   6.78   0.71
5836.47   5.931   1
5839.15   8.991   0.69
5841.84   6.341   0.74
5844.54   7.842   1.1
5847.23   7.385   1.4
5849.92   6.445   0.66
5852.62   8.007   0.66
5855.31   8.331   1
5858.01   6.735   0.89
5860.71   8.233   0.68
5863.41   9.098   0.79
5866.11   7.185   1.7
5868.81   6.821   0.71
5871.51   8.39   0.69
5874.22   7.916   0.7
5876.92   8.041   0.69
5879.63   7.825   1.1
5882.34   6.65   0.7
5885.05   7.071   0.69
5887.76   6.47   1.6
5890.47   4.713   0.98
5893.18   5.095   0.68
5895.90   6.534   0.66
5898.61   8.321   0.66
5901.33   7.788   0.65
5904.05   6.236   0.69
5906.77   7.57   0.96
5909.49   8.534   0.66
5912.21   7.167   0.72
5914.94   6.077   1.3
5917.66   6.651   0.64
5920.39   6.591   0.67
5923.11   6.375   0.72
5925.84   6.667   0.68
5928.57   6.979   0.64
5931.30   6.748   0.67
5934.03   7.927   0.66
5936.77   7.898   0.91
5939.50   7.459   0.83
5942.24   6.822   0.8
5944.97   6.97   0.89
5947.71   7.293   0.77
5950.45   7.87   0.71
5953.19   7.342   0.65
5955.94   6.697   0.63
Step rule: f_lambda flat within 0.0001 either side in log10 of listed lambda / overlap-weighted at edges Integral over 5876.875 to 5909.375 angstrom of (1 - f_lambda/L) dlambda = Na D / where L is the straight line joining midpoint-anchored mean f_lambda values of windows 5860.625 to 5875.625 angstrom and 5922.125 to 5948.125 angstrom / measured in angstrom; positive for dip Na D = 3.2 angstrom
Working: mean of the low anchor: 7.92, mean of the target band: 6.88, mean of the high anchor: 7.12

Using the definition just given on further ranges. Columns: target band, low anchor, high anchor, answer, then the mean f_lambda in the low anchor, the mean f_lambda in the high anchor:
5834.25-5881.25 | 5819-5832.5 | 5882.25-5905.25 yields -3.0 angstrom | 7.7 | 6.54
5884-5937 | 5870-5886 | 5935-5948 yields 4.4 angstrom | 7.65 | 7.31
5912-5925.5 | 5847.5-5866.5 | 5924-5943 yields 1.4 angstrom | 7.73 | 7.2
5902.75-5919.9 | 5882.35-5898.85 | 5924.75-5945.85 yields -0.8 angstrom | 6.26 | 7.2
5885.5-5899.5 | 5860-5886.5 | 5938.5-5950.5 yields 2.5 angstrom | 7.71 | 7.21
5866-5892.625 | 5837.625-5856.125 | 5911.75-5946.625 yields 1.1 angstrom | 7.58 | 6.95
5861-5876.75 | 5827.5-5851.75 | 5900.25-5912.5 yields -1.2 angstrom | 7.25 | 7.48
